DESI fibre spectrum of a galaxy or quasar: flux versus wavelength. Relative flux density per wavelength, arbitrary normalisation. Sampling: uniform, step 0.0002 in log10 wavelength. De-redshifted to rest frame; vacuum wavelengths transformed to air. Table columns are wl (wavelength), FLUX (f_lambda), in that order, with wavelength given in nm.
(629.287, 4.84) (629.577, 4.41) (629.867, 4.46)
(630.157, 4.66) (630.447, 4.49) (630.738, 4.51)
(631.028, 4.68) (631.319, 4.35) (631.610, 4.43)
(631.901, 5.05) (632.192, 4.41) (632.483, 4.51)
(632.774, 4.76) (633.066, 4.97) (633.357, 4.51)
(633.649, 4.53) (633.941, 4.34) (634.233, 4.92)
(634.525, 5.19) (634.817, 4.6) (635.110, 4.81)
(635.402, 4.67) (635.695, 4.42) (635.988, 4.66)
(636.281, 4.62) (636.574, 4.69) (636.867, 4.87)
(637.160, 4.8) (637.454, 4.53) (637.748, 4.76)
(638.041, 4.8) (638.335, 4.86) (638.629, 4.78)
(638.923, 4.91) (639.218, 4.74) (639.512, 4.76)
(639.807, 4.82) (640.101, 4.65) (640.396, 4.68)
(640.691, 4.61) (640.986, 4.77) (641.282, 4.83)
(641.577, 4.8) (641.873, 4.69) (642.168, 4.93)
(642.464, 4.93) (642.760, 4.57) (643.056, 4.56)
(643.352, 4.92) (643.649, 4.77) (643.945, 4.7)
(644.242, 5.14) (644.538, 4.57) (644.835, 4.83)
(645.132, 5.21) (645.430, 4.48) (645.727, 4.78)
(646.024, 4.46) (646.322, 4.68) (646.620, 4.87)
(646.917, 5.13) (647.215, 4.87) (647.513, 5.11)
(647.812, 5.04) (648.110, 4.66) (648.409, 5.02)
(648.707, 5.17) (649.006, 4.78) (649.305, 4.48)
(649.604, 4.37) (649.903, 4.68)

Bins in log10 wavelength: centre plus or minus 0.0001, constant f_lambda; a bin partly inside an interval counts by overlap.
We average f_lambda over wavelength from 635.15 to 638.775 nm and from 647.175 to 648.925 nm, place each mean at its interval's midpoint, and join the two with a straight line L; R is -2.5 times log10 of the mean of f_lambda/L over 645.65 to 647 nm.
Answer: 0.04 mag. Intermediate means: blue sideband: 4.71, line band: 4.77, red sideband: 4.98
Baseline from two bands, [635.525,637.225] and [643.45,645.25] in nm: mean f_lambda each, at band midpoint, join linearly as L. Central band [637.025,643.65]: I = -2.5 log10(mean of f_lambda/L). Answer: 0.00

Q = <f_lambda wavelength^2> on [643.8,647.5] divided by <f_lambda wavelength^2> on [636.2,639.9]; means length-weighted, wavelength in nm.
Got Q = 1.04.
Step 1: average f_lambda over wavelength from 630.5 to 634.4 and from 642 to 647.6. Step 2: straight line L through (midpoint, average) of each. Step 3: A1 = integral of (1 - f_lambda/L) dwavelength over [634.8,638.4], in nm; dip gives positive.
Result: -0.01 nm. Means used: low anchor 4.61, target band 4.7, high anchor 4.81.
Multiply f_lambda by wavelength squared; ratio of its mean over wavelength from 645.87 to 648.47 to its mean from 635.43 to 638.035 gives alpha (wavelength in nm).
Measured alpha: 1.1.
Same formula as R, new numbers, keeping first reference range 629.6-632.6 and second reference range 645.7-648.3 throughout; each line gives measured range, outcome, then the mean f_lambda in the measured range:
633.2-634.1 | 0.03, 4.47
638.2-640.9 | -0.01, 4.76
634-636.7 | -0.02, 4.72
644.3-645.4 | -0.01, 4.85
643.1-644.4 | -0.02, 4.86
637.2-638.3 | -0.01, 4.72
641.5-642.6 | -0.02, 4.84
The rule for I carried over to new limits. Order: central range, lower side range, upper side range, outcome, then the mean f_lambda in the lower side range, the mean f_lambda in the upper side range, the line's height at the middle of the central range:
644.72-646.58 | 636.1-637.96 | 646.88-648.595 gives 0.04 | 4.72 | 4.97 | 4.92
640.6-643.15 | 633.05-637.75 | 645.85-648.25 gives 0.01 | 4.69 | 4.85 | 4.78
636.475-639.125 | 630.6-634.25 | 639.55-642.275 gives -0.02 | 4.6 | 4.75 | 4.7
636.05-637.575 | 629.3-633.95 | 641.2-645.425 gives -0.01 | 4.58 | 4.81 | 4.68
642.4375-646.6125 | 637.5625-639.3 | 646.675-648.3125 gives 0.03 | 4.8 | 4.96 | 4.91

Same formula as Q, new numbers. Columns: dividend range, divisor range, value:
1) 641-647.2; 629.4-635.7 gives 1.07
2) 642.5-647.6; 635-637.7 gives 1.06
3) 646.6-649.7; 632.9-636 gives 1.08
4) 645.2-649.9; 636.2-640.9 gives 1.04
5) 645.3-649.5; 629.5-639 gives 1.08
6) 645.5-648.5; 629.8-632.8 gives 1.11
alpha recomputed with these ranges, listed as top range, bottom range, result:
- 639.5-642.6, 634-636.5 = 1.03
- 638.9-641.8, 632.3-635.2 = 1.03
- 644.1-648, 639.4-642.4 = 1.04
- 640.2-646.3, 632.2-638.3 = 1.04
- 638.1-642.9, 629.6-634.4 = 1.07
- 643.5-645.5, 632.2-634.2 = 1.08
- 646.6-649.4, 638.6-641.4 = 1.06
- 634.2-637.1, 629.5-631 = 1.07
